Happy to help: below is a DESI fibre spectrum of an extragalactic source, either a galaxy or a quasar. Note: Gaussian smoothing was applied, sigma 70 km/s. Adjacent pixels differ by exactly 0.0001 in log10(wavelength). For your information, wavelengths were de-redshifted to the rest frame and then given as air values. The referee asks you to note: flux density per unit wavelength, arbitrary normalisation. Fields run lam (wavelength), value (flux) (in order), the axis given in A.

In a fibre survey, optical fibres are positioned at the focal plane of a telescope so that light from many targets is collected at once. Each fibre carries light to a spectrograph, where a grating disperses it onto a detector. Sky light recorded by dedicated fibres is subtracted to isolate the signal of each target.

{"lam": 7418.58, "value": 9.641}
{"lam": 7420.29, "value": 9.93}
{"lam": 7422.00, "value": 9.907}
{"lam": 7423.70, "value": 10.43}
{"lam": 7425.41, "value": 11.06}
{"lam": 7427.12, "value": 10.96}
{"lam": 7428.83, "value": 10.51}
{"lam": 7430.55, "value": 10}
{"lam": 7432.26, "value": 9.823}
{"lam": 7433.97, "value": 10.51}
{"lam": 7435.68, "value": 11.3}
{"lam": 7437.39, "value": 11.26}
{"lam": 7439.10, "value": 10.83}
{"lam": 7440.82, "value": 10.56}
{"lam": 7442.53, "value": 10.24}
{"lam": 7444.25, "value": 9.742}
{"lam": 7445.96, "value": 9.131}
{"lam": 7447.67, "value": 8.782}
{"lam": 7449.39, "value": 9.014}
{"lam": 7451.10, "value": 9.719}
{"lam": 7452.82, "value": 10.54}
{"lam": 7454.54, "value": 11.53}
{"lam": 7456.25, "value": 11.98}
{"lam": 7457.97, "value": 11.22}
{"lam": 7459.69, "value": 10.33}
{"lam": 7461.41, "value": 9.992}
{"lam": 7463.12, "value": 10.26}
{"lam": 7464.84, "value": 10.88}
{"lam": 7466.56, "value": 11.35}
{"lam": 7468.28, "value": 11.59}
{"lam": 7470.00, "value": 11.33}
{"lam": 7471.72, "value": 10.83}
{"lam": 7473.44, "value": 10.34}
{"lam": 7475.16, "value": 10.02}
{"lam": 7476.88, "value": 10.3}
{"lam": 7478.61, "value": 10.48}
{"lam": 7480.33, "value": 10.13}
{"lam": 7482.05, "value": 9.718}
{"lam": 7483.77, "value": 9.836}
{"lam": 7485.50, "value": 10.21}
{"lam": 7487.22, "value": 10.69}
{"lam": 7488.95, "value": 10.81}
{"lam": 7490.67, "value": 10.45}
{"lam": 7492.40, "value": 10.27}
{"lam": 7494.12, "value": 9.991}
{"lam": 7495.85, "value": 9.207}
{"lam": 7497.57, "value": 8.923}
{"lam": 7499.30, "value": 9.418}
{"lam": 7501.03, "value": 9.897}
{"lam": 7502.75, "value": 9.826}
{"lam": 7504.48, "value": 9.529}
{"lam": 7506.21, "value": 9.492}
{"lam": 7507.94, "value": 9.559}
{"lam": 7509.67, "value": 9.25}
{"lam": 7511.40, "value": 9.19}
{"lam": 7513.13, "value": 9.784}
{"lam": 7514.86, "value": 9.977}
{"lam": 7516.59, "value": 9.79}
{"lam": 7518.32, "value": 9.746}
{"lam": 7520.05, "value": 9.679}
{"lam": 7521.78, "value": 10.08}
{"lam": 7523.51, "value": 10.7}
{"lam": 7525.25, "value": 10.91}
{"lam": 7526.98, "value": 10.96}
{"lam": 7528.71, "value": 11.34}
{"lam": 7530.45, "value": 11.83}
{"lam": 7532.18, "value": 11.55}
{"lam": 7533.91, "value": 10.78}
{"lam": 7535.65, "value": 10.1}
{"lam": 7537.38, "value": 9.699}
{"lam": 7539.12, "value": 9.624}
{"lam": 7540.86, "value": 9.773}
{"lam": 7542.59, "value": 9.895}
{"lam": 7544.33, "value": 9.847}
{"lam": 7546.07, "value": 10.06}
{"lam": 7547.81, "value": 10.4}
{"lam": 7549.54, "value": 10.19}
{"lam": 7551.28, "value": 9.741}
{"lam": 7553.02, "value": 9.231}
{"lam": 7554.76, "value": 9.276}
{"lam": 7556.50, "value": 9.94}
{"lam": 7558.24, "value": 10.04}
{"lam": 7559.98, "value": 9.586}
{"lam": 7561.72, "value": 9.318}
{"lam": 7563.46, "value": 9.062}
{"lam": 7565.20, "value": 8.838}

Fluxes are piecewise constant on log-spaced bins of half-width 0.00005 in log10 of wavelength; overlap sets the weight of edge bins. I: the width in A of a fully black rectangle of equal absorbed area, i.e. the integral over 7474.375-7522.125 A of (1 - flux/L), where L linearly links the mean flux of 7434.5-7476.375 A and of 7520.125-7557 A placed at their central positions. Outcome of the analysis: 2.5 A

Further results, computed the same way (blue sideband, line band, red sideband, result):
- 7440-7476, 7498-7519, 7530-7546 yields 1.51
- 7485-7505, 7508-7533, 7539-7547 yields -1.06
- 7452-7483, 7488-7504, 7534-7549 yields 0.87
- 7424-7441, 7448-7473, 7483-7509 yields -0.95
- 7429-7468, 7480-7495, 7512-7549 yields 0.19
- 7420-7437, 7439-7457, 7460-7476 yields 0.77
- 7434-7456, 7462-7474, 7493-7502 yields -1.19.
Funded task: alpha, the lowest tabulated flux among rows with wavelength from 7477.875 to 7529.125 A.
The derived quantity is 8.923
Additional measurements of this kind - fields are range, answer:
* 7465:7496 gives 9.207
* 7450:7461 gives 9.719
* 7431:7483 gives 8.782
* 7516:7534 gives 9.679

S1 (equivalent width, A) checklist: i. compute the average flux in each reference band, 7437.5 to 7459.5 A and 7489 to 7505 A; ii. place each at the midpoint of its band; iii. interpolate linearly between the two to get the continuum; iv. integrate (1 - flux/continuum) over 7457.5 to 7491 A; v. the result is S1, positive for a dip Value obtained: -1.7 A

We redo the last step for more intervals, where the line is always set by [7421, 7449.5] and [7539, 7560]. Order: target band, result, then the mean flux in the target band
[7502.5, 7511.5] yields 0.5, 9.47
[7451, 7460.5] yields -0.7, 11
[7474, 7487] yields 0.0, 10.1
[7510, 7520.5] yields 0.3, 9.67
